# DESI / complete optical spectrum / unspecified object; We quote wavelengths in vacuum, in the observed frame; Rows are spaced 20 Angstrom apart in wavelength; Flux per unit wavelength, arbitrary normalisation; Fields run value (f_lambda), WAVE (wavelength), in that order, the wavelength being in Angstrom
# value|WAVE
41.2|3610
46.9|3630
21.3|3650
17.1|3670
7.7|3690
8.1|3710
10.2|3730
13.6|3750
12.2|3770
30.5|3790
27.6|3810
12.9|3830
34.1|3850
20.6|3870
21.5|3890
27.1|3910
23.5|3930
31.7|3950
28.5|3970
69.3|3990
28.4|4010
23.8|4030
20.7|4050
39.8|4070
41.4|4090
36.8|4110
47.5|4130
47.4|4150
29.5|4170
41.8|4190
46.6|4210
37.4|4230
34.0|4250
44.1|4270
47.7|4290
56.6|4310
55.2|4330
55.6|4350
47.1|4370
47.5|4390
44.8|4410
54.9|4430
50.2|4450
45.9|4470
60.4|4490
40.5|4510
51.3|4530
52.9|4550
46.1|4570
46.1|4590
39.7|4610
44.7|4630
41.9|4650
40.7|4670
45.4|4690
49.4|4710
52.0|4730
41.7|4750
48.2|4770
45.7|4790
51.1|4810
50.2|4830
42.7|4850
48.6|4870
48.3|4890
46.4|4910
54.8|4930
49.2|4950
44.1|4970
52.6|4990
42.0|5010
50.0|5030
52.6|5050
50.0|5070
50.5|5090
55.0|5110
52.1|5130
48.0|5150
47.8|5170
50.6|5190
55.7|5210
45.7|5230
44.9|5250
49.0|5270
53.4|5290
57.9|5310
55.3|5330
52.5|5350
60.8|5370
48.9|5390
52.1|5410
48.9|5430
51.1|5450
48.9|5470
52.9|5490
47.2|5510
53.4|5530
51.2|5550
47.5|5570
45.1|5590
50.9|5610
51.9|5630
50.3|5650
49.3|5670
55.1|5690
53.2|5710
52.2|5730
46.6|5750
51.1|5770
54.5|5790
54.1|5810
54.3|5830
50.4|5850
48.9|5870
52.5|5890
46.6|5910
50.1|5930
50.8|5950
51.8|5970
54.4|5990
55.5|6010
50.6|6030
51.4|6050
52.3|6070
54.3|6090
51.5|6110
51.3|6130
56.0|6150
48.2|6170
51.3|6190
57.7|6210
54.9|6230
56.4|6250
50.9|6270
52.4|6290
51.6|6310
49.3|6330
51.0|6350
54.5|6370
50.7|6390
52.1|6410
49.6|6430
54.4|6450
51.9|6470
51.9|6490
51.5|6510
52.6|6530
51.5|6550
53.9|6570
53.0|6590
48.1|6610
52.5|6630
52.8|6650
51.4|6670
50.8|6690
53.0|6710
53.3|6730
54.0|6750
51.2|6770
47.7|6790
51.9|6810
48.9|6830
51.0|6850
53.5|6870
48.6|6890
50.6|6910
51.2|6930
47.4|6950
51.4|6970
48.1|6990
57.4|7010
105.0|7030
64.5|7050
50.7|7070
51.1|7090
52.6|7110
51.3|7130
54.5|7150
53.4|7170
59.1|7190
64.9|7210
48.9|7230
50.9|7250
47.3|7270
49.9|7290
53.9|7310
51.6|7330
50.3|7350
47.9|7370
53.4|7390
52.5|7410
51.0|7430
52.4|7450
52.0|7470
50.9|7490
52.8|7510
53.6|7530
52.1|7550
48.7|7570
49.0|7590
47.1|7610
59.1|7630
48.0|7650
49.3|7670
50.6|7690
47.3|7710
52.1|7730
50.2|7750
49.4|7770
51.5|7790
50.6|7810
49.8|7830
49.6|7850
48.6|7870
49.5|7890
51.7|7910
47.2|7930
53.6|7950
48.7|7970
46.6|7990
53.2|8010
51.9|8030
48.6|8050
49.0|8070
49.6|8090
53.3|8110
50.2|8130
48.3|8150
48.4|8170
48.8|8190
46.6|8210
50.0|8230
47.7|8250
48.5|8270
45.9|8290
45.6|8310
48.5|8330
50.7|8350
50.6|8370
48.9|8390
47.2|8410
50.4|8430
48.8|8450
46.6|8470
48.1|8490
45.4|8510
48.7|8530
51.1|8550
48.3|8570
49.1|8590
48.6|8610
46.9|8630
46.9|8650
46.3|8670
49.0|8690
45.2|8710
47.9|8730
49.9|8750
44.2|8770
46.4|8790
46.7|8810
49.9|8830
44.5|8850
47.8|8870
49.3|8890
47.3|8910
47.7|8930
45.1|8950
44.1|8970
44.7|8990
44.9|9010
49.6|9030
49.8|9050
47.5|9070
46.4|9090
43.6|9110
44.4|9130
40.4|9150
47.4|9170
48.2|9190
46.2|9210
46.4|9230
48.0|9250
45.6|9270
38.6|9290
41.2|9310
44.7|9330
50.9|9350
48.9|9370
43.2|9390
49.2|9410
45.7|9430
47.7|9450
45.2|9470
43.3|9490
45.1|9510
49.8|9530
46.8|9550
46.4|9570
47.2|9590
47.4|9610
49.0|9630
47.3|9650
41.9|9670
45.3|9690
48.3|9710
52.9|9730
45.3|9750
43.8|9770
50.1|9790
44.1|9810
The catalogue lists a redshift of 0.072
